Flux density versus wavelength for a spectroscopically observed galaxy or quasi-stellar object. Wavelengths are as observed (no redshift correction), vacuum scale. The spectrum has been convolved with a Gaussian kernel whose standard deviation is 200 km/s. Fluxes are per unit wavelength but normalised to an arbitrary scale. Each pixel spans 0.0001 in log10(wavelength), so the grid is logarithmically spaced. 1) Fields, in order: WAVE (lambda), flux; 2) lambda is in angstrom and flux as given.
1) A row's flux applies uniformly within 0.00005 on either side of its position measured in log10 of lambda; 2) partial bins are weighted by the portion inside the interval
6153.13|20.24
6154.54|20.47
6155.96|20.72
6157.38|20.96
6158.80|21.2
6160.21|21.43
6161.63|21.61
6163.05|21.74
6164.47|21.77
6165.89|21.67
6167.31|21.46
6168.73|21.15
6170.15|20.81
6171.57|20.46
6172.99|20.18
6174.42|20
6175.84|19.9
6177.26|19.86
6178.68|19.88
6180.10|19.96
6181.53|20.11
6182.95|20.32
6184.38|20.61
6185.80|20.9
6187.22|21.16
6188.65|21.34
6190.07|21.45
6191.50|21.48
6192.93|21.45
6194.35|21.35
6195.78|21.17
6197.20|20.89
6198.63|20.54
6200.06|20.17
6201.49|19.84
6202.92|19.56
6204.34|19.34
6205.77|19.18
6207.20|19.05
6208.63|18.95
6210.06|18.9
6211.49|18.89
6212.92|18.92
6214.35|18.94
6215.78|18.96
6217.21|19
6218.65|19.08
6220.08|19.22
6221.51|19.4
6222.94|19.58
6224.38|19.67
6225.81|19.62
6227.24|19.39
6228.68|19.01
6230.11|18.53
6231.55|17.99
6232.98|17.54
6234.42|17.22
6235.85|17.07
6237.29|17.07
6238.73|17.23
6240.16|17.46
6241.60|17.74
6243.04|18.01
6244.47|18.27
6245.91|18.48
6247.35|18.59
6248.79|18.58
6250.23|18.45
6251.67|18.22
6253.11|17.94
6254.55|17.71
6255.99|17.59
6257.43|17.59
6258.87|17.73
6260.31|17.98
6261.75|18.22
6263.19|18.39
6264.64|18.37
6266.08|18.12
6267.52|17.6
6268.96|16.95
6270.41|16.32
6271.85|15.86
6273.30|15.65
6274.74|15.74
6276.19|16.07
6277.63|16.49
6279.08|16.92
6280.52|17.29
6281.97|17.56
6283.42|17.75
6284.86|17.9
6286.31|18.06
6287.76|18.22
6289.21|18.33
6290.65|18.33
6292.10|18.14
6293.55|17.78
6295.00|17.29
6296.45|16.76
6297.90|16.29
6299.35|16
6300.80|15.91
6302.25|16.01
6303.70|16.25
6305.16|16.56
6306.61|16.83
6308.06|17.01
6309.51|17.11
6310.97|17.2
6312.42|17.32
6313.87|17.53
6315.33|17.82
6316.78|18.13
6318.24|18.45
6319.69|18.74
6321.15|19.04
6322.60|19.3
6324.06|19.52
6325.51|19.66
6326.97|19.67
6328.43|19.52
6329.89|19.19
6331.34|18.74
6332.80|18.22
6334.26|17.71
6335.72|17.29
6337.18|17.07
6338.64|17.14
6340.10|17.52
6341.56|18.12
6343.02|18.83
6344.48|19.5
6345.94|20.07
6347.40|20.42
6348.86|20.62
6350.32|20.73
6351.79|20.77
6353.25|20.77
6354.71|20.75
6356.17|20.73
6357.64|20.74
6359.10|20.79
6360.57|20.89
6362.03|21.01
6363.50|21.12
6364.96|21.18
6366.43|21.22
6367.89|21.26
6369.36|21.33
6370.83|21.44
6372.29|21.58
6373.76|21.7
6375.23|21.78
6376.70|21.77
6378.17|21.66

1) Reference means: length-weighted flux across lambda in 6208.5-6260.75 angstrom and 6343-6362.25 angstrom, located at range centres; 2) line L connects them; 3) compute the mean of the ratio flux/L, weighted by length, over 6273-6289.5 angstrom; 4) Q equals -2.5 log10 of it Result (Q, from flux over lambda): 0.12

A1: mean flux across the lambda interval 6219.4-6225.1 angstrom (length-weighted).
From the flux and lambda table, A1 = 19.5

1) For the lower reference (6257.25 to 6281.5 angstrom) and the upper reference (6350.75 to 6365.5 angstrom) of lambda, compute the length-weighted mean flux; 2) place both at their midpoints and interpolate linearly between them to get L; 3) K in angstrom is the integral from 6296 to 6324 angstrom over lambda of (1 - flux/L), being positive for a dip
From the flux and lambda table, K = 2.3 angstrom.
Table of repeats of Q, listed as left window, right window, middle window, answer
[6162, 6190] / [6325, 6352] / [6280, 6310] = 0.132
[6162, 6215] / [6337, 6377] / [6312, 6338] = 0.107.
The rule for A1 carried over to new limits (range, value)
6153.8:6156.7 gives 20.6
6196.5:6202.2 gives 20.3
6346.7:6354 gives 20.7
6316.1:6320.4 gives 18.4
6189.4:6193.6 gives 21.4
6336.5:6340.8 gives 17.2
